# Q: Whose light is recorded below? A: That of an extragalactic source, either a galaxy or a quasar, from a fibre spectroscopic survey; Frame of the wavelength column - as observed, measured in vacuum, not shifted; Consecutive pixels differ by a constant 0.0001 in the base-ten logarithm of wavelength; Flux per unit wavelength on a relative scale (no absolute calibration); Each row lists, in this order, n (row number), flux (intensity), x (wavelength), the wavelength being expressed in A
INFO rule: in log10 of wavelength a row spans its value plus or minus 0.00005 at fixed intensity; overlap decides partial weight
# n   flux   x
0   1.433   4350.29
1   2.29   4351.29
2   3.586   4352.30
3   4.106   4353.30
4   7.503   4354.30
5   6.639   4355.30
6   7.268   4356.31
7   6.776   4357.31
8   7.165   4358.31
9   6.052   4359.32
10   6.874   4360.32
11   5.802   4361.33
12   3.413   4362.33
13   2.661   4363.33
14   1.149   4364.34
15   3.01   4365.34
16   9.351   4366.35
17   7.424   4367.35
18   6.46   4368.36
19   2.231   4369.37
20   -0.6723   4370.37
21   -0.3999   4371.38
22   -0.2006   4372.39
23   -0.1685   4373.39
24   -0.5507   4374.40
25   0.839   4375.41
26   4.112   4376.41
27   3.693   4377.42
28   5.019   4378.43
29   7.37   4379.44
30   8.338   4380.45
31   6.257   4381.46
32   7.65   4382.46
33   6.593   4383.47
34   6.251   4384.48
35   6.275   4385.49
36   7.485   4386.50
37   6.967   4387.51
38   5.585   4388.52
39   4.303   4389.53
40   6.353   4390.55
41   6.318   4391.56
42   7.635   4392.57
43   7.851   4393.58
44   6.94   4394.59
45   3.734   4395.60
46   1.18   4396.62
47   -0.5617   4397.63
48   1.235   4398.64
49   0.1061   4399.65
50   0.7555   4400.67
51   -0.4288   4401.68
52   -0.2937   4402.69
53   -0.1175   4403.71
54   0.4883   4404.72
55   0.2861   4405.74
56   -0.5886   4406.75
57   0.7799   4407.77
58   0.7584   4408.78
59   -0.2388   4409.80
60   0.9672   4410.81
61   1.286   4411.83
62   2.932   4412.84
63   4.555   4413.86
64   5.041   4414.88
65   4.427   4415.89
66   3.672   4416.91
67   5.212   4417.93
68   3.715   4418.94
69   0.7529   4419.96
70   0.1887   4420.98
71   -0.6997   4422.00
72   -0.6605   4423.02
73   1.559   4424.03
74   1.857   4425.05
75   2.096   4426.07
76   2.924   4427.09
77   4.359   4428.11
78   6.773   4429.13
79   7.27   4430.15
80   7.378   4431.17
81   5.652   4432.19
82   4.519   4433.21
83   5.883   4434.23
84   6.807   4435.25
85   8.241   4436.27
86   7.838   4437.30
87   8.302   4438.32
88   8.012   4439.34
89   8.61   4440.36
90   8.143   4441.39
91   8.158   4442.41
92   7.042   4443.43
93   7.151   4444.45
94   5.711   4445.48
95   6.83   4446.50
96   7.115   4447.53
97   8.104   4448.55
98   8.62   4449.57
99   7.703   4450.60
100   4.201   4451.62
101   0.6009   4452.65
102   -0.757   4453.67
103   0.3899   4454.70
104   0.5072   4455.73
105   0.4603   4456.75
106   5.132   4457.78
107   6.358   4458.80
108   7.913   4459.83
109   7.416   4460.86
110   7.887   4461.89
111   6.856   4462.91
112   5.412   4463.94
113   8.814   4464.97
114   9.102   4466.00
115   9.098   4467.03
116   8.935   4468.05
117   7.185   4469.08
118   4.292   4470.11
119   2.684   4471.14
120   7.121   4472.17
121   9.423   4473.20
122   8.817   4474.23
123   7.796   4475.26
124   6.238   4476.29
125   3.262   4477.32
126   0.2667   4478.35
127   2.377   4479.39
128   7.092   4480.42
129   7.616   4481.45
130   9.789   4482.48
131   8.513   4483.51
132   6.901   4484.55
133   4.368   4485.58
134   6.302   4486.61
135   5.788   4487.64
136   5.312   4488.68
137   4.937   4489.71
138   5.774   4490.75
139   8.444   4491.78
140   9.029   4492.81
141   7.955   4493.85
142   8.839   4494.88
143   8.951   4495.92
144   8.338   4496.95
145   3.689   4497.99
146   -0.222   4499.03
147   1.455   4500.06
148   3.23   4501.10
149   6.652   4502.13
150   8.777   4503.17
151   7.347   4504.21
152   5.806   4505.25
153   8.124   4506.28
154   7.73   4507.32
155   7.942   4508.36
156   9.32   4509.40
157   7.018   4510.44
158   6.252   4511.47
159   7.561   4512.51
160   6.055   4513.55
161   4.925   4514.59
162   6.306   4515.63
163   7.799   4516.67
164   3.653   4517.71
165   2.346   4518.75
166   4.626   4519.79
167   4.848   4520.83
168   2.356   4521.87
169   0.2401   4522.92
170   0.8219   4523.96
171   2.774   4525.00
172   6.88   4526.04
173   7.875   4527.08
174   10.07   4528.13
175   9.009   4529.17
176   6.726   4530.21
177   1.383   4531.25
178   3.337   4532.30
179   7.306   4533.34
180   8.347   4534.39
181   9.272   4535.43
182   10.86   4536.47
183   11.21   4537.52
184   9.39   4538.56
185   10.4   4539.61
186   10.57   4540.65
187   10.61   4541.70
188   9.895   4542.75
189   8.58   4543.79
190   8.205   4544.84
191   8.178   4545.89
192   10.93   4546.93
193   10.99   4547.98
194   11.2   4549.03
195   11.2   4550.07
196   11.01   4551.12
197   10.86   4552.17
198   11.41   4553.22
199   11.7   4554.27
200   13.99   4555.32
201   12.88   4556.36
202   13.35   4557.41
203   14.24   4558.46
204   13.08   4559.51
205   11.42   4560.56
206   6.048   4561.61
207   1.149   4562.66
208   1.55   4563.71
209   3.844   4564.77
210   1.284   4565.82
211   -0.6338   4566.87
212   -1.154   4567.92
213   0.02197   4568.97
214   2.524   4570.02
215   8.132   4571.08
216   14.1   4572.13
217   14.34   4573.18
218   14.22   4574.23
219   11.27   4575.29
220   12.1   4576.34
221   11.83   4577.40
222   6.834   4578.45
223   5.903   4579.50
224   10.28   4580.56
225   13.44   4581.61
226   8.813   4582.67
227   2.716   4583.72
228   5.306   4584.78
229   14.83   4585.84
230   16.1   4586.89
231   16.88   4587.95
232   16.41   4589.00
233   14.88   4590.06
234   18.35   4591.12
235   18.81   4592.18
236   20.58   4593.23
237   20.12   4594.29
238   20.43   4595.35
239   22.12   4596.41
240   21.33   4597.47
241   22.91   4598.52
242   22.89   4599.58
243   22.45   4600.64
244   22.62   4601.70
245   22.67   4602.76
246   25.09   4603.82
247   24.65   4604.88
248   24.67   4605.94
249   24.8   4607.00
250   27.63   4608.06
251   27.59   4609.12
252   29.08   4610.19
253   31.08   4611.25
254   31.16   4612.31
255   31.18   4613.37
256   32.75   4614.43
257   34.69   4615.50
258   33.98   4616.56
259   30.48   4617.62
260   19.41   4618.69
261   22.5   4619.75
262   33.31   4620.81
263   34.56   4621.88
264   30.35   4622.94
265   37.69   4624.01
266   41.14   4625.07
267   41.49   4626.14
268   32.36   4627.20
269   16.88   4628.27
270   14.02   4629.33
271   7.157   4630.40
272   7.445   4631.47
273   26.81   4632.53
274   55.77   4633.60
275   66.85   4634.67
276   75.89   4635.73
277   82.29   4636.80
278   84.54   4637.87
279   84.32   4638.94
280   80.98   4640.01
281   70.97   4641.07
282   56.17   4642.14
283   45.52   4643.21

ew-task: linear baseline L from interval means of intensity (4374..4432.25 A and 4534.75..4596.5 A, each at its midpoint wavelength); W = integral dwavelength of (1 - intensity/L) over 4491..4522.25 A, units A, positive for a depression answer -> 6.8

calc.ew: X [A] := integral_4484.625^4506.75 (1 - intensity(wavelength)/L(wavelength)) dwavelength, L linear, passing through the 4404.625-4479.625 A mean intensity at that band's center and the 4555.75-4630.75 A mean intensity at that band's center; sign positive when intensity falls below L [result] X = 7.9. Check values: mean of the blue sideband 4.81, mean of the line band 6.15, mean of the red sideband 18.3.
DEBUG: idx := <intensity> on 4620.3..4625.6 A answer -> 35.4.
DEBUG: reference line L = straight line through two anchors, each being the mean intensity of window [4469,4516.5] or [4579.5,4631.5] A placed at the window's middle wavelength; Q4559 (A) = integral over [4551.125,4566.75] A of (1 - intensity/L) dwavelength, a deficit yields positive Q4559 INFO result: 6.82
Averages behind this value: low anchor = 6.34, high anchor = 22.9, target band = 8.87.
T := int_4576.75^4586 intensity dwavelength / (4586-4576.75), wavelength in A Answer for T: 8.68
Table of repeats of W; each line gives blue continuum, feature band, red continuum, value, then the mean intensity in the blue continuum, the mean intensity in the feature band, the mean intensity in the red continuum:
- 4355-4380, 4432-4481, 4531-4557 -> 5.6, 4.04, 6.11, 9.85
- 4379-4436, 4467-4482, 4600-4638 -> 7.9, 3.65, 6.06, 33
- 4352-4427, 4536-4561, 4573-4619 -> 8.0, 3.52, 11.1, 20.1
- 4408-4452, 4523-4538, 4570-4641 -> 9.4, 4.84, 6.64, 27.1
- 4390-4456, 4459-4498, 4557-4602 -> -0.8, 3.88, 6.84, 12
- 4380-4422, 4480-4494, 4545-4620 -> 3.4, 3.37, 6.96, 15.7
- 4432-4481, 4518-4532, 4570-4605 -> 8.2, 6.11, 4.58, 15.6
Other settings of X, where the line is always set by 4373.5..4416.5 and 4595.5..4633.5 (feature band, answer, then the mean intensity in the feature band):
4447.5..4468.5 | 9.4 A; 5.67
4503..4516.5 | 7.3 A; 7.14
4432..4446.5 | 1.8 A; 7.17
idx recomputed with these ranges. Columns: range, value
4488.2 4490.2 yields 5.13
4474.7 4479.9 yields 4.03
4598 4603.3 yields 22.7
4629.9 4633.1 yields 14.3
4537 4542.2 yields 10.4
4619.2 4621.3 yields 27.8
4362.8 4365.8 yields 2.28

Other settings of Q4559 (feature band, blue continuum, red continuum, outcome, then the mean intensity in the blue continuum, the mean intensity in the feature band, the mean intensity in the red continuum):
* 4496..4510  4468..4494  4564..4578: 0.81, 6.32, 6.11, 6.98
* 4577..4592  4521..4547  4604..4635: 6.51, 7.32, 11.8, 29.8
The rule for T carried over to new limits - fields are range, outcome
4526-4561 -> 9.94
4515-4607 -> 10.8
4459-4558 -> 7.27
